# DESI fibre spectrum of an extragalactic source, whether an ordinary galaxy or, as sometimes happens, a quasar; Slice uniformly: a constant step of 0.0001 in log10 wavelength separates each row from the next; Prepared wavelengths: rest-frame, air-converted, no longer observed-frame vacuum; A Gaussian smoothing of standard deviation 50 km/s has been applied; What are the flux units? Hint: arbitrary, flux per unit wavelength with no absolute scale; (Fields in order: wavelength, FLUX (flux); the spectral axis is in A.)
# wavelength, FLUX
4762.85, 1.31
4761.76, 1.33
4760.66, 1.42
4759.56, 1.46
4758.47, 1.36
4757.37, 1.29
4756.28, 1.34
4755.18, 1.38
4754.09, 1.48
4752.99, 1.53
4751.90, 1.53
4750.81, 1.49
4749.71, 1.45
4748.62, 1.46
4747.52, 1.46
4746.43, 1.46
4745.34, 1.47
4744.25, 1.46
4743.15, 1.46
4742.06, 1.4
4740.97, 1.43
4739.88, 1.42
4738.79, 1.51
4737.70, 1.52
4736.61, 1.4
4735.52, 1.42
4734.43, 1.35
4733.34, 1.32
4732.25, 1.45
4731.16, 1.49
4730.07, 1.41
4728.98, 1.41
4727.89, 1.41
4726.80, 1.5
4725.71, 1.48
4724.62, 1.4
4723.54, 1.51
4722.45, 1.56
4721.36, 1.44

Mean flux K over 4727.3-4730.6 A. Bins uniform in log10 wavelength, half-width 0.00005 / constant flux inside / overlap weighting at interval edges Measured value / 1.41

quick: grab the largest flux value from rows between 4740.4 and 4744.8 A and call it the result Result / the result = 1.46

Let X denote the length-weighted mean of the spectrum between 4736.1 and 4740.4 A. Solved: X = 1.46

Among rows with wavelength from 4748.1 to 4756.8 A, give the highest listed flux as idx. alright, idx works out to 1.53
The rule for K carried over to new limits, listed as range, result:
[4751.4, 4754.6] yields 1.51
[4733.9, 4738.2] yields 1.42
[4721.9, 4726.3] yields 1.49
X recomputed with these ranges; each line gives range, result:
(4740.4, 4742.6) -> 1.42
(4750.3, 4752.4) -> 1.51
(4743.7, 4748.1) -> 1.46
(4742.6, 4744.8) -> 1.46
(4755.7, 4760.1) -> 1.36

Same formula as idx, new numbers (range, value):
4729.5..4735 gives 1.49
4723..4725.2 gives 1.51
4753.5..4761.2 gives 1.48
